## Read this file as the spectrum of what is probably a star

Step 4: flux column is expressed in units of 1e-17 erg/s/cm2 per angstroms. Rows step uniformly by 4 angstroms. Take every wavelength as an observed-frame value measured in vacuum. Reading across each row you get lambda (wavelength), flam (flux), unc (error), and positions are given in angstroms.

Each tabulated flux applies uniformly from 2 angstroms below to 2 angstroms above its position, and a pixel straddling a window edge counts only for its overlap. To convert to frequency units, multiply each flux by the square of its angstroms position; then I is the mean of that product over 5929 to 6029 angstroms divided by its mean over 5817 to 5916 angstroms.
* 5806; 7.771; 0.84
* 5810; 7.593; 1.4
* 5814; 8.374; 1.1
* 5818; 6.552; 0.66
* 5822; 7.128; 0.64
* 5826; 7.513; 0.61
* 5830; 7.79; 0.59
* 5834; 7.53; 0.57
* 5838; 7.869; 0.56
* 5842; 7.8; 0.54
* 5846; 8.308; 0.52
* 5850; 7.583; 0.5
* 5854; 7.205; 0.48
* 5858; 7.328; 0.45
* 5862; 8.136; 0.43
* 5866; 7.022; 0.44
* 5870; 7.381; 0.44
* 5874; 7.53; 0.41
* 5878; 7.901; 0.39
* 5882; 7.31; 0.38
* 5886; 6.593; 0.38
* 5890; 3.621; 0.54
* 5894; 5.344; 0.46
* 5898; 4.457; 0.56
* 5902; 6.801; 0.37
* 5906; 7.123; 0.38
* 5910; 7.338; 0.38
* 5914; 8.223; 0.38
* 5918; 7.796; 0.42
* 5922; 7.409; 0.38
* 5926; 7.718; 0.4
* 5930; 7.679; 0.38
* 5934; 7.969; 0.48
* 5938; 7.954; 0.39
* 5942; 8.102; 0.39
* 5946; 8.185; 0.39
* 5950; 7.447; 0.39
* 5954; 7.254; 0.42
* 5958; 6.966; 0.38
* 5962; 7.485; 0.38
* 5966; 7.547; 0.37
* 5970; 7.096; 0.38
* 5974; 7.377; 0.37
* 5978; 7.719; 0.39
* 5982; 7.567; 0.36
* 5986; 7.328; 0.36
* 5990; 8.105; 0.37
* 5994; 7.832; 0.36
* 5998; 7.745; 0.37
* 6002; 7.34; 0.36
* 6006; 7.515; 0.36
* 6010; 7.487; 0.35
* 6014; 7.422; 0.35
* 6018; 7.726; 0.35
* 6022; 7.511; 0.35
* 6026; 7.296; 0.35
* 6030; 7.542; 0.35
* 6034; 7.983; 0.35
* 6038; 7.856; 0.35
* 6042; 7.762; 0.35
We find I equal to 1.11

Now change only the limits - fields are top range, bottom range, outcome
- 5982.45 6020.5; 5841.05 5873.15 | 1.05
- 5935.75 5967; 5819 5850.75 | 1.04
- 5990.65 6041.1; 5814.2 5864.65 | 1.07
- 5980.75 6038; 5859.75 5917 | 1.17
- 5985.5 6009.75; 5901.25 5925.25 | 1.05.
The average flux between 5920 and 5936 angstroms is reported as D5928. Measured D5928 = 7.69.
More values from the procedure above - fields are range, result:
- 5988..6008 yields 7.71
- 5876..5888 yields 7.27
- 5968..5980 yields 7.4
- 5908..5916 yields 7.78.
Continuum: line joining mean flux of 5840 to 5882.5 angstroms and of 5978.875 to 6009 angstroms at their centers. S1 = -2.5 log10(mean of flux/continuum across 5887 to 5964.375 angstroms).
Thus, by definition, 0.08 mag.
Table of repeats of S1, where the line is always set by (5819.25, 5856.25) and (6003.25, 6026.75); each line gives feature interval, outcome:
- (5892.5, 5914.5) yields 0.172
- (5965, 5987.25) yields 0.012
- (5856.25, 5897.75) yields 0.133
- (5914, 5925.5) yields -0.024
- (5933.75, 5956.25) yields -0.036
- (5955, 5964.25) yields 0.044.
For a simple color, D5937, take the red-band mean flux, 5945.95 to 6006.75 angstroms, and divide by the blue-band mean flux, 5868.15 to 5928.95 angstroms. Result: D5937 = 1.1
